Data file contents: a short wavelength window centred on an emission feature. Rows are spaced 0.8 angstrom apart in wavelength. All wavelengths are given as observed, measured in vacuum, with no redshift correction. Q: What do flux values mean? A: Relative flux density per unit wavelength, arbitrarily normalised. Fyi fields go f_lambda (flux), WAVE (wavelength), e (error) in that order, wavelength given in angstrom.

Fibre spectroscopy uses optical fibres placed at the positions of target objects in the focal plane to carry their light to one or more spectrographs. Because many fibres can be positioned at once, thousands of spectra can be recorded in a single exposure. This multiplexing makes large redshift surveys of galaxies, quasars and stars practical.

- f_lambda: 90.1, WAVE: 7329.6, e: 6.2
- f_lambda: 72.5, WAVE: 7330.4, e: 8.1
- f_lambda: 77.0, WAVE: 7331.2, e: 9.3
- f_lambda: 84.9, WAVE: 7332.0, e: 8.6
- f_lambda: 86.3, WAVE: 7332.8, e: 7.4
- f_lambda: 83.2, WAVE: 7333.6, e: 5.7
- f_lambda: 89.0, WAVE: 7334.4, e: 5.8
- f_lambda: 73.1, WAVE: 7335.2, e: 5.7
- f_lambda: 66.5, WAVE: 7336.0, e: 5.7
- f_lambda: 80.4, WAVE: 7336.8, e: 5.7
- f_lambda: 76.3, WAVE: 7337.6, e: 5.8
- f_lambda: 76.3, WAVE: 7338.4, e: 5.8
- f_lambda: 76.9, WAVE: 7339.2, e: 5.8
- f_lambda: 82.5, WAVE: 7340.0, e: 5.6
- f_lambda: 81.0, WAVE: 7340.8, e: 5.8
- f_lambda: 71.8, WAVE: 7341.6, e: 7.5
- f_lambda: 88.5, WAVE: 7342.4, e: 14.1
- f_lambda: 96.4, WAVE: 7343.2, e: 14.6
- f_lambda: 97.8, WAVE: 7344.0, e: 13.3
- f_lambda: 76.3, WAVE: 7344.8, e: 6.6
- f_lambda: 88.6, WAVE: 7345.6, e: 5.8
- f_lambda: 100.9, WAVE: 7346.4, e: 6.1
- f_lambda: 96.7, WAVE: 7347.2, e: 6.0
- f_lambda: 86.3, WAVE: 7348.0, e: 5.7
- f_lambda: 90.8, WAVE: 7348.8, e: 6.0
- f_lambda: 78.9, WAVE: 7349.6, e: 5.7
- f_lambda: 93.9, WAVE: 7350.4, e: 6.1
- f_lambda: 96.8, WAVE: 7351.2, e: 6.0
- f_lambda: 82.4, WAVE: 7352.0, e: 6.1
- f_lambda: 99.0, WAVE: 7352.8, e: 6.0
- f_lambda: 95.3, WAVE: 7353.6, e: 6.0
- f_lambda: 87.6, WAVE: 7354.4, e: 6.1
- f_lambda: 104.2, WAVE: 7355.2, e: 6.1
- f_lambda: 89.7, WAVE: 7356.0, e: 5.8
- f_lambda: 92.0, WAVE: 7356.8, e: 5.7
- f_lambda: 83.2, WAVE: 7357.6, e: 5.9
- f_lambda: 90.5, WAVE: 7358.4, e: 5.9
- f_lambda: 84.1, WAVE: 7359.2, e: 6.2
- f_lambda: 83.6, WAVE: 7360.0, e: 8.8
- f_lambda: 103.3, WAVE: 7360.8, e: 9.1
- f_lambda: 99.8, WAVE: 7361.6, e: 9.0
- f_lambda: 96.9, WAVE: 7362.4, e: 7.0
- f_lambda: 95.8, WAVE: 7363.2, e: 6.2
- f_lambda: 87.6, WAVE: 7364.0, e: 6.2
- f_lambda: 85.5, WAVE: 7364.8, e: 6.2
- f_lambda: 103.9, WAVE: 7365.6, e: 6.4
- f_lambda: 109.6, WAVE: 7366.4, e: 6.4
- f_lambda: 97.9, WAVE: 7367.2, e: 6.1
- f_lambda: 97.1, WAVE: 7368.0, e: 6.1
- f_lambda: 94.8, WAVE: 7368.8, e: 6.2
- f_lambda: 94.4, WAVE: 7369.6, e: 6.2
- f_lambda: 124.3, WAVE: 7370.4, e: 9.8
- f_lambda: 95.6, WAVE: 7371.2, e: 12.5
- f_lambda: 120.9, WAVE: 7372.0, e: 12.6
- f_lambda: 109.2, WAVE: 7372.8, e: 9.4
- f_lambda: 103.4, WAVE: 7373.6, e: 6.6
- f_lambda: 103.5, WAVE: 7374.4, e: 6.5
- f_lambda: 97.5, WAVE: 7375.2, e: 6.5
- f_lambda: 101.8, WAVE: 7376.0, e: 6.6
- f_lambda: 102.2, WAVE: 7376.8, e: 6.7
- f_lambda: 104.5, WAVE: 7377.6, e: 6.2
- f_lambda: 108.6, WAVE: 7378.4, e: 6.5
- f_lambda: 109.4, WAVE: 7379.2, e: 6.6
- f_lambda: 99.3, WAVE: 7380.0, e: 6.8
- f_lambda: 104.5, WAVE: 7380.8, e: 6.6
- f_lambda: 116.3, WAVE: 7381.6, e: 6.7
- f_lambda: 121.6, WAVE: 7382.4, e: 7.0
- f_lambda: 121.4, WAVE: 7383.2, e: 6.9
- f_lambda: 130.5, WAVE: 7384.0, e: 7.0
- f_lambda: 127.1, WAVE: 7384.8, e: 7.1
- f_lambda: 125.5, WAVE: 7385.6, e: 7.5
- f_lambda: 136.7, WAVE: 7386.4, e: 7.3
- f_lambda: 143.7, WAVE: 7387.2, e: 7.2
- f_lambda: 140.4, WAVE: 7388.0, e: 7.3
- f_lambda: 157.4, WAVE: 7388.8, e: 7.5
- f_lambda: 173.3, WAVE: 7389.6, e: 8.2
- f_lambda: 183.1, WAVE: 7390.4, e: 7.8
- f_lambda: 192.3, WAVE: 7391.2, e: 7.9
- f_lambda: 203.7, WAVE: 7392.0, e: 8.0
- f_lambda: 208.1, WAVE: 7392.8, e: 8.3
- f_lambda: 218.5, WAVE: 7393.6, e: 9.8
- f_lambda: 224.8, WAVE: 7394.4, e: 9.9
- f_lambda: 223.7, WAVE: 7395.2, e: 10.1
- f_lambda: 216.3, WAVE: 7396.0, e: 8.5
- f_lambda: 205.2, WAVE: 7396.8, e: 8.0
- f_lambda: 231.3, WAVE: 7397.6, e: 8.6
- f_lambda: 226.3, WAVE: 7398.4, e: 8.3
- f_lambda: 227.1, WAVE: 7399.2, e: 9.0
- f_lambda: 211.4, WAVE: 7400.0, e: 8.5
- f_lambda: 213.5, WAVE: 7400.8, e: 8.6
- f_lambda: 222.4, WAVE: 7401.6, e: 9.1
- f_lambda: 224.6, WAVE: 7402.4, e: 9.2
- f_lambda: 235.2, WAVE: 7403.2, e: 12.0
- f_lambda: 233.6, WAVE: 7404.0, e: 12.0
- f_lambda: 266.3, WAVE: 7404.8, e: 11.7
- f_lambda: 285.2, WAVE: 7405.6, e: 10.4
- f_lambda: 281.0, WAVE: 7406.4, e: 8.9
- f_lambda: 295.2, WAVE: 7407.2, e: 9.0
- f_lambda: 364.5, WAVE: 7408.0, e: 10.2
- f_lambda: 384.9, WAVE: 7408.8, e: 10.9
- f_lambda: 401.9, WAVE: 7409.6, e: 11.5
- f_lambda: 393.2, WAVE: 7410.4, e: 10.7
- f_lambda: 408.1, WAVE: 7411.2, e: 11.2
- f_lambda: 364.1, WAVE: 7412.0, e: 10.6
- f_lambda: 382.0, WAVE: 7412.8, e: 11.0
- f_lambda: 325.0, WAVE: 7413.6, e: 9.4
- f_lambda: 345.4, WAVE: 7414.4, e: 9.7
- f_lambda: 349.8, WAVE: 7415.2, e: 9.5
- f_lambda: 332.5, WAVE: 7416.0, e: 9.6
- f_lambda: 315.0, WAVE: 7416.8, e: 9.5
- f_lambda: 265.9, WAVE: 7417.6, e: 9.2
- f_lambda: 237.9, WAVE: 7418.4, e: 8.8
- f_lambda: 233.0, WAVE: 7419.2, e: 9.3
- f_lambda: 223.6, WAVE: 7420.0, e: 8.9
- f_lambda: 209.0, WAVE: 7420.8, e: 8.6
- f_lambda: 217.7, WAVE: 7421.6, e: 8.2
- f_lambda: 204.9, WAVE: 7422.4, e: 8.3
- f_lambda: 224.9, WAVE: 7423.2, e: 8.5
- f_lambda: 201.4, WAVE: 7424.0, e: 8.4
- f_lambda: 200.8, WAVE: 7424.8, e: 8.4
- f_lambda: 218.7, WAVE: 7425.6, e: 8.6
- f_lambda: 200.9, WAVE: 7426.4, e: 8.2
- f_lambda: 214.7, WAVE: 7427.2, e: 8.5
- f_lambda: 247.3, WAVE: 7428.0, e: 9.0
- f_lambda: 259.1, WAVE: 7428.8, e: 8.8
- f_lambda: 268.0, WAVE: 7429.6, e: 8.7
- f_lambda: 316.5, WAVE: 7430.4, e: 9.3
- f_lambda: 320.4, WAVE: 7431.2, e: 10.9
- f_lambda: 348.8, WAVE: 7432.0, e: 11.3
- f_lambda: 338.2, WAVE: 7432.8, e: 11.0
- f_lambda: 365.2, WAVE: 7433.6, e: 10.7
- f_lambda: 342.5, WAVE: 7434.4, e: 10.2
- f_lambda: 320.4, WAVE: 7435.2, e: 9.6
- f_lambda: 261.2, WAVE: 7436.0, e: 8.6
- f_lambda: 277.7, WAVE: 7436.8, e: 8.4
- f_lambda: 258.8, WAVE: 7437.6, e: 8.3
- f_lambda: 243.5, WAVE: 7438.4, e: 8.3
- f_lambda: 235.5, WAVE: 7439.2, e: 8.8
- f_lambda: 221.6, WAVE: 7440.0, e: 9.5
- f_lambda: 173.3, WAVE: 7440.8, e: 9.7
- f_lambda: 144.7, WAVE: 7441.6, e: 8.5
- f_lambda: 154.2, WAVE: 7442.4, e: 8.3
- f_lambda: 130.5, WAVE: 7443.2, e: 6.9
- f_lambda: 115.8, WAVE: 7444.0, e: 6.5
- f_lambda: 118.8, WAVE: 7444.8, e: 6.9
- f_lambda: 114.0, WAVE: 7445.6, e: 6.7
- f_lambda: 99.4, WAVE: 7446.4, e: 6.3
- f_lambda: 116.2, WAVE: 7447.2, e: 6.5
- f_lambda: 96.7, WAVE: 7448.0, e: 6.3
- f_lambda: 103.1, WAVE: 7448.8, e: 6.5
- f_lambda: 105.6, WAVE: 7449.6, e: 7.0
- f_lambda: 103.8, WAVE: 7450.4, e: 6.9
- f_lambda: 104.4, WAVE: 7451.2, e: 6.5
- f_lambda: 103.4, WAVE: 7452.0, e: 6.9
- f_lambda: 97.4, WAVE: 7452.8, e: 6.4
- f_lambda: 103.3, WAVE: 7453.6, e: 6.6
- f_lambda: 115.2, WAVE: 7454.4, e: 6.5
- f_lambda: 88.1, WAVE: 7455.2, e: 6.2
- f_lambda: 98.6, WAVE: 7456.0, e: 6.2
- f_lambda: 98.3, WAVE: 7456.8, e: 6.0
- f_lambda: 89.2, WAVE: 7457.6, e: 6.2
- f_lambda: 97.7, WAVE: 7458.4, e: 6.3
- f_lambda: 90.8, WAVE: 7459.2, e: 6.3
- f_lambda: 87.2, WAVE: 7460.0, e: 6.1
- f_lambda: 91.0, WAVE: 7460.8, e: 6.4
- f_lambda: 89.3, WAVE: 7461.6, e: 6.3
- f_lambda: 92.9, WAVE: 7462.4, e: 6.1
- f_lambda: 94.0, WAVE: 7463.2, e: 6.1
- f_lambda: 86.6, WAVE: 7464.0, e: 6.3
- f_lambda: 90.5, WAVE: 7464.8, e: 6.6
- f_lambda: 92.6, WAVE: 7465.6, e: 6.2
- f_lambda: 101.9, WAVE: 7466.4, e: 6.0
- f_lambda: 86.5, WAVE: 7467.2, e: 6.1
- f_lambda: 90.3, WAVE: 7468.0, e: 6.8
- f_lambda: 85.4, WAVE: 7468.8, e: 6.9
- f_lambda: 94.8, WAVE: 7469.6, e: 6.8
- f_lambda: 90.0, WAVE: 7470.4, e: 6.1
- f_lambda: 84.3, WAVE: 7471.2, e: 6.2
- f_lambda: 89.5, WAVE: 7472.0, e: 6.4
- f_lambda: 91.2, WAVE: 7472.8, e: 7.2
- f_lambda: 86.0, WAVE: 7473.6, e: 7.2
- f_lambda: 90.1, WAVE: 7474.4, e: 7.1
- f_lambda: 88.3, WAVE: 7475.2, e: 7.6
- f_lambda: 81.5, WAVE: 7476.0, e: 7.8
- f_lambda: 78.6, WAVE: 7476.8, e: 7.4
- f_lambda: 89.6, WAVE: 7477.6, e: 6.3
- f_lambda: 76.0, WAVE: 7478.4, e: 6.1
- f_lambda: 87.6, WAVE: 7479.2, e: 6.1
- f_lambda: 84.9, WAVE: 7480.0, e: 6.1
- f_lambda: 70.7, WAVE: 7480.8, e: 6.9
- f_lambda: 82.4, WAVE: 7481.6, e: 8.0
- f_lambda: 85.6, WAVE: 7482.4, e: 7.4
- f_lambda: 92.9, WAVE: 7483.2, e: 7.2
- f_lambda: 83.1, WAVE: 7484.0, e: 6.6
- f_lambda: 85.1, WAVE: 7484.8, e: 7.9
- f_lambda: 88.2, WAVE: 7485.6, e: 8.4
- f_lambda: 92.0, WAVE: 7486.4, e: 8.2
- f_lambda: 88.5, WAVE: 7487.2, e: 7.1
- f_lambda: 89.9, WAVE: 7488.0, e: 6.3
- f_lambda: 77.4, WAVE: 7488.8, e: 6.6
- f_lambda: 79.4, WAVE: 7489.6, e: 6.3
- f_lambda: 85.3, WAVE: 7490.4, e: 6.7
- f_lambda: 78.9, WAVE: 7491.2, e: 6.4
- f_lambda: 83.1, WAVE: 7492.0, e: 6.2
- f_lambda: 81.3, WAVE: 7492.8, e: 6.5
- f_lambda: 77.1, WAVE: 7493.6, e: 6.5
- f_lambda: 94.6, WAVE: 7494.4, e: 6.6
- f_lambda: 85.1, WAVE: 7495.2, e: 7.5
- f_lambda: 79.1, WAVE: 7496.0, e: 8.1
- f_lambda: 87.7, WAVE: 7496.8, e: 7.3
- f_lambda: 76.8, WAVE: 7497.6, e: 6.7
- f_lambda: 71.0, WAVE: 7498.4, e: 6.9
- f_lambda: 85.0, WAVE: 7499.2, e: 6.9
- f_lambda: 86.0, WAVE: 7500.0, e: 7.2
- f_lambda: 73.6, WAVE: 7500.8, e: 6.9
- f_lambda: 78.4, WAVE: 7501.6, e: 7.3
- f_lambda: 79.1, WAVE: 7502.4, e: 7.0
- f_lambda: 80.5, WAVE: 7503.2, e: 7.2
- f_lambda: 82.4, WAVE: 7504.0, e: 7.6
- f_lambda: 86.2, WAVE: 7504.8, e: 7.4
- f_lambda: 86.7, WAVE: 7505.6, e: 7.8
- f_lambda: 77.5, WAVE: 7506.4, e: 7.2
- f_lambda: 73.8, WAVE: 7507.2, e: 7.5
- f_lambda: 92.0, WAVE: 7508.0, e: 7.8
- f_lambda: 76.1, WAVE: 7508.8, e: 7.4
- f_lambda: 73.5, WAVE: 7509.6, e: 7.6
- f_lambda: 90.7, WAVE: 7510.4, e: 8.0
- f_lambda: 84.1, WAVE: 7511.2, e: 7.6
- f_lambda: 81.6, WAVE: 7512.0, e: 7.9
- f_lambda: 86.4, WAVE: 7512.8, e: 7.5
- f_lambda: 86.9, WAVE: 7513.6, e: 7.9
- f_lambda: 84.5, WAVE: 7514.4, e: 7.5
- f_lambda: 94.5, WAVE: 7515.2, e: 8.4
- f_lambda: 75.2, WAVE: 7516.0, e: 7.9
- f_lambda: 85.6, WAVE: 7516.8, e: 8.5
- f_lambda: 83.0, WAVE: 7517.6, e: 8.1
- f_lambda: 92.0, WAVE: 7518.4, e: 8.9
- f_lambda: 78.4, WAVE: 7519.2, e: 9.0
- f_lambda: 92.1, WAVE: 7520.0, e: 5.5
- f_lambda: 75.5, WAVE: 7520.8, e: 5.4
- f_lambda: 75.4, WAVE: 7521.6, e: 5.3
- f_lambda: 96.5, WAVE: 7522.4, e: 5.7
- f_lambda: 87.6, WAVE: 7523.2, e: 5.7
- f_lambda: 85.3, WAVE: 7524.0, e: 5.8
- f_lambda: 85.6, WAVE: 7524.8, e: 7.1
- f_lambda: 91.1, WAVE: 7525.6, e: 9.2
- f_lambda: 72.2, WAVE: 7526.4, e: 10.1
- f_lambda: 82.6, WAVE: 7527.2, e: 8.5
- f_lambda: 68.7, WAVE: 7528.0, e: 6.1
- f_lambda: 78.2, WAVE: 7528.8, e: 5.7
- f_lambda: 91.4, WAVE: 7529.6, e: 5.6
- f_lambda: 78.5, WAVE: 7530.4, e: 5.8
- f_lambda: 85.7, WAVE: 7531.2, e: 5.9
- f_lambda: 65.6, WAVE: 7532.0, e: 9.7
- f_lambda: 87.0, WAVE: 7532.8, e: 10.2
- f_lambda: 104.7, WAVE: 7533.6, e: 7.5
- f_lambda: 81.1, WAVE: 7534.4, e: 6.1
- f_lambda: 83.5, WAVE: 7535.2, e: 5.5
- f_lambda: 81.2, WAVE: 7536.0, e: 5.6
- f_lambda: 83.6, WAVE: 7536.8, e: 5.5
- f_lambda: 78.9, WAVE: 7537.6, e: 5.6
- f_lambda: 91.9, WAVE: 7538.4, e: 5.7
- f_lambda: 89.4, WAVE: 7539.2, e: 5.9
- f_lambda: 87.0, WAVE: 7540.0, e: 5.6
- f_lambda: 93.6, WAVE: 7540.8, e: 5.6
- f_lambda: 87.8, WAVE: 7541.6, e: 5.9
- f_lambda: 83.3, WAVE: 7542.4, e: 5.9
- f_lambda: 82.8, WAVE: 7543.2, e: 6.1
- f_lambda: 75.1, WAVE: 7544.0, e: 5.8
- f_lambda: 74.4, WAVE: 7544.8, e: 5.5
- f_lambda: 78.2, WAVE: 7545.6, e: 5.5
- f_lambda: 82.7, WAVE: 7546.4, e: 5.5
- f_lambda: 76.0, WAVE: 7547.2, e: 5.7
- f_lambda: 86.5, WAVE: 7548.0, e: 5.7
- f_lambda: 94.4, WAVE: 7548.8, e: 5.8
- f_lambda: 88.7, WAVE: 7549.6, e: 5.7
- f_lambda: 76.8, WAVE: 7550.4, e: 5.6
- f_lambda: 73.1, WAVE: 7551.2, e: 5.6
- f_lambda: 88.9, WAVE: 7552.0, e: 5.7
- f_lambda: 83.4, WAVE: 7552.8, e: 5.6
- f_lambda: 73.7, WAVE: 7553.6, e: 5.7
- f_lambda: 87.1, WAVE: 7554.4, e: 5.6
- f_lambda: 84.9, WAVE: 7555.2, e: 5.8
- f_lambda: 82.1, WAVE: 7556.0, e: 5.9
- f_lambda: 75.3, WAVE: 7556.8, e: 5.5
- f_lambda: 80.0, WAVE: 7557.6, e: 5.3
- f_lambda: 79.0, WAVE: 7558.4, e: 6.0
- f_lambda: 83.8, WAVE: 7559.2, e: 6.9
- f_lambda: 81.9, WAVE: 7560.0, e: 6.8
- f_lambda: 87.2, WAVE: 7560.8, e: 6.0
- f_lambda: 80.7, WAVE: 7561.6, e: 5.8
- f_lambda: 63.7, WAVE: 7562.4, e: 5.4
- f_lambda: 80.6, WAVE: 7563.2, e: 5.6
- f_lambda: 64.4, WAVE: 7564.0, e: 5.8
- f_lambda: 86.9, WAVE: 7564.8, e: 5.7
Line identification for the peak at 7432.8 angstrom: [N II] 6583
